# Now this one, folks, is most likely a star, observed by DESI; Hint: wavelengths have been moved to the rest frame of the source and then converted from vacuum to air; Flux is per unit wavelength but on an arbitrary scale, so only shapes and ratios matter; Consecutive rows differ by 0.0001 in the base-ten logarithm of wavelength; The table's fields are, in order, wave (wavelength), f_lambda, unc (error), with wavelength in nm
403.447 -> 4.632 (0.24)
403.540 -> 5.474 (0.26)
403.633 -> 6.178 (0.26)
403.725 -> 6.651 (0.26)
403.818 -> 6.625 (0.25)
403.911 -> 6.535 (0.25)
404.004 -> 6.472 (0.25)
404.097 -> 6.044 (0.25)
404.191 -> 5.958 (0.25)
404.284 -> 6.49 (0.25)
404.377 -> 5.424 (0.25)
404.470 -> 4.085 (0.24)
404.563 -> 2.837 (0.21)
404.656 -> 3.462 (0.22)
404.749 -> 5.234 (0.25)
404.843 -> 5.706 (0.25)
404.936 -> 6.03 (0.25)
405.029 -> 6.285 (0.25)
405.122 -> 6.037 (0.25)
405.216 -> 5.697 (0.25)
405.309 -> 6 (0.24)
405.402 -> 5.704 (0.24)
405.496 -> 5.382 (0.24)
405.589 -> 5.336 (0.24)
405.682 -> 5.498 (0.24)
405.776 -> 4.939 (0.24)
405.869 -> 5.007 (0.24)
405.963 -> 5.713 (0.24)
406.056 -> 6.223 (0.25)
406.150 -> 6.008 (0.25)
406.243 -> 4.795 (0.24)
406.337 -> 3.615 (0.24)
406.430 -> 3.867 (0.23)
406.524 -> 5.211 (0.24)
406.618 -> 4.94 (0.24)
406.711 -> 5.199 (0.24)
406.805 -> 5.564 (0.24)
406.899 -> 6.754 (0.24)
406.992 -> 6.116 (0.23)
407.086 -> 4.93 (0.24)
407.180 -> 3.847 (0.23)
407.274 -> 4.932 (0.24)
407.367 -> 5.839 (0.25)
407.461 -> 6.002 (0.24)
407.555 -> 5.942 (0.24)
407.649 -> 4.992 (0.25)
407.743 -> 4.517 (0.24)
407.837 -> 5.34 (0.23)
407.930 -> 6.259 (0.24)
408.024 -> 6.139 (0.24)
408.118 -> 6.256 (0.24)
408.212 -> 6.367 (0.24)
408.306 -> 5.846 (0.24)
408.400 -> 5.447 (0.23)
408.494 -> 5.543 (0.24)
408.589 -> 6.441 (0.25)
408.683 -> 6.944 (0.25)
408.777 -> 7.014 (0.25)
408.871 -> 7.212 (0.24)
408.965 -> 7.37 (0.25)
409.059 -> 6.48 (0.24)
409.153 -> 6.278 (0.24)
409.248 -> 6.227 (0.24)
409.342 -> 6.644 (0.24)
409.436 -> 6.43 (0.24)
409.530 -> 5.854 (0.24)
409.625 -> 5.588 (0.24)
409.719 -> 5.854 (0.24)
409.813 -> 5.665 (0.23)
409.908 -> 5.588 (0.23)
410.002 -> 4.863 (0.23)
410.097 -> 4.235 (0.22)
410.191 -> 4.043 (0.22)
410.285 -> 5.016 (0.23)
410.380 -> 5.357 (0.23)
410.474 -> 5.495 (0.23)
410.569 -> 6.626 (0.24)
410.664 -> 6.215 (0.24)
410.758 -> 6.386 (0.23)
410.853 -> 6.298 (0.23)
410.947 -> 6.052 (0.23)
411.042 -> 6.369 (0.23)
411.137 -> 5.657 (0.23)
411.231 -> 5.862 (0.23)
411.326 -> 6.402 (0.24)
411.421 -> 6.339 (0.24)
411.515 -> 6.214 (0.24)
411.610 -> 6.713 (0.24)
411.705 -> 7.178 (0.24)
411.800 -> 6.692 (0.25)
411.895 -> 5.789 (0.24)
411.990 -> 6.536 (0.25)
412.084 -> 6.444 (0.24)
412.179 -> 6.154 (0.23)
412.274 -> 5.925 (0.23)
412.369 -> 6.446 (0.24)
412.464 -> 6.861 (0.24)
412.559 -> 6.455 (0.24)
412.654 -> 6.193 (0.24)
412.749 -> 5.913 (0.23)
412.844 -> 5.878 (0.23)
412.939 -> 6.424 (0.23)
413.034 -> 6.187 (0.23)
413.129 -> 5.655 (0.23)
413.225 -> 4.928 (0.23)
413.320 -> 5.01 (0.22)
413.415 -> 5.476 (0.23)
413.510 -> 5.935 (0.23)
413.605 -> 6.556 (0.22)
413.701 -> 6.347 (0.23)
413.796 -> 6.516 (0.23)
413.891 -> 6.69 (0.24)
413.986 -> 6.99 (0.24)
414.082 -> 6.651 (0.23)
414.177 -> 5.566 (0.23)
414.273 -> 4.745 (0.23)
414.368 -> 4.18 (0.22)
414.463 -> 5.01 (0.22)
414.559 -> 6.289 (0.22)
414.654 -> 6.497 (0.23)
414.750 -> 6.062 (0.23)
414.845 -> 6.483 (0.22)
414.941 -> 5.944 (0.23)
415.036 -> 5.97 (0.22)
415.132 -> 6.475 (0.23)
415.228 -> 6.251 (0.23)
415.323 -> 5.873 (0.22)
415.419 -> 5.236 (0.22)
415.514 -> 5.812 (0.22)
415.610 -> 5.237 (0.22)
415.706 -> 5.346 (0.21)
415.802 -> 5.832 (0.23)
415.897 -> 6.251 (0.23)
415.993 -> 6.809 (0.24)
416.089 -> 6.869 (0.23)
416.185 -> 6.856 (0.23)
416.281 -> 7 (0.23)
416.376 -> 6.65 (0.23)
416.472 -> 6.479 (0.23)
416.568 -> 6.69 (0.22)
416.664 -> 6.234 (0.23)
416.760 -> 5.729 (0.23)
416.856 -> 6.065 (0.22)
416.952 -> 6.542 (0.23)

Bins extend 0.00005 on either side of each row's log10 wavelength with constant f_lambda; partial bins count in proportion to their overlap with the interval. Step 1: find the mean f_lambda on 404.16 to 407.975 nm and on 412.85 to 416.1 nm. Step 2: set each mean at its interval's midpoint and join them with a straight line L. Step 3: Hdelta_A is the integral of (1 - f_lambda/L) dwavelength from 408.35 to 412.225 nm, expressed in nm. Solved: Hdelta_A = -0.32 nm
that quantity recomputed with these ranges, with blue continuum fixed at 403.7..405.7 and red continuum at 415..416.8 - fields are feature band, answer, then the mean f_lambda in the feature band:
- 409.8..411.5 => 0.06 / 5.7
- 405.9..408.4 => 0.13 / 5.43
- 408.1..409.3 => -0.13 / 6.42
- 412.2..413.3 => -0.01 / 6.05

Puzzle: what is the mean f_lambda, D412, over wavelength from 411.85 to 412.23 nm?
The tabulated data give 6.24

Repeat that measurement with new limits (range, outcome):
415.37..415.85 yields 5.5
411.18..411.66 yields 6.31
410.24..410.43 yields 5.19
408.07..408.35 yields 6.16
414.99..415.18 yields 6.2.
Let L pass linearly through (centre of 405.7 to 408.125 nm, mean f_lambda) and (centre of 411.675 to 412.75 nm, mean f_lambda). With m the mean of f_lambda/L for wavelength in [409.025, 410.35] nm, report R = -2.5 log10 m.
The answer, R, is 0.05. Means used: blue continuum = 5.33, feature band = 5.61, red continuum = 6.39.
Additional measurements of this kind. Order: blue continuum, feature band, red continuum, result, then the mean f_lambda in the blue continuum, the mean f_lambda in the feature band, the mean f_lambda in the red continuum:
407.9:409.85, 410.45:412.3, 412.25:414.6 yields -0.03 mag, 6.28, 6.28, 5.95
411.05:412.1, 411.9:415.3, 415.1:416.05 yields 0.01 mag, 6.35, 6.04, 5.91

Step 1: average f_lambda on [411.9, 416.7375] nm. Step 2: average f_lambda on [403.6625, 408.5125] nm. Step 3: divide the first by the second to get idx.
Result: 1.11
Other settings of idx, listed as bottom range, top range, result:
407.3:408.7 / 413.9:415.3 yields 1.02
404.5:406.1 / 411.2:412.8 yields 1.19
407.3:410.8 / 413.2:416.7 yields 1.03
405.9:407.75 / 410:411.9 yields 1.13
